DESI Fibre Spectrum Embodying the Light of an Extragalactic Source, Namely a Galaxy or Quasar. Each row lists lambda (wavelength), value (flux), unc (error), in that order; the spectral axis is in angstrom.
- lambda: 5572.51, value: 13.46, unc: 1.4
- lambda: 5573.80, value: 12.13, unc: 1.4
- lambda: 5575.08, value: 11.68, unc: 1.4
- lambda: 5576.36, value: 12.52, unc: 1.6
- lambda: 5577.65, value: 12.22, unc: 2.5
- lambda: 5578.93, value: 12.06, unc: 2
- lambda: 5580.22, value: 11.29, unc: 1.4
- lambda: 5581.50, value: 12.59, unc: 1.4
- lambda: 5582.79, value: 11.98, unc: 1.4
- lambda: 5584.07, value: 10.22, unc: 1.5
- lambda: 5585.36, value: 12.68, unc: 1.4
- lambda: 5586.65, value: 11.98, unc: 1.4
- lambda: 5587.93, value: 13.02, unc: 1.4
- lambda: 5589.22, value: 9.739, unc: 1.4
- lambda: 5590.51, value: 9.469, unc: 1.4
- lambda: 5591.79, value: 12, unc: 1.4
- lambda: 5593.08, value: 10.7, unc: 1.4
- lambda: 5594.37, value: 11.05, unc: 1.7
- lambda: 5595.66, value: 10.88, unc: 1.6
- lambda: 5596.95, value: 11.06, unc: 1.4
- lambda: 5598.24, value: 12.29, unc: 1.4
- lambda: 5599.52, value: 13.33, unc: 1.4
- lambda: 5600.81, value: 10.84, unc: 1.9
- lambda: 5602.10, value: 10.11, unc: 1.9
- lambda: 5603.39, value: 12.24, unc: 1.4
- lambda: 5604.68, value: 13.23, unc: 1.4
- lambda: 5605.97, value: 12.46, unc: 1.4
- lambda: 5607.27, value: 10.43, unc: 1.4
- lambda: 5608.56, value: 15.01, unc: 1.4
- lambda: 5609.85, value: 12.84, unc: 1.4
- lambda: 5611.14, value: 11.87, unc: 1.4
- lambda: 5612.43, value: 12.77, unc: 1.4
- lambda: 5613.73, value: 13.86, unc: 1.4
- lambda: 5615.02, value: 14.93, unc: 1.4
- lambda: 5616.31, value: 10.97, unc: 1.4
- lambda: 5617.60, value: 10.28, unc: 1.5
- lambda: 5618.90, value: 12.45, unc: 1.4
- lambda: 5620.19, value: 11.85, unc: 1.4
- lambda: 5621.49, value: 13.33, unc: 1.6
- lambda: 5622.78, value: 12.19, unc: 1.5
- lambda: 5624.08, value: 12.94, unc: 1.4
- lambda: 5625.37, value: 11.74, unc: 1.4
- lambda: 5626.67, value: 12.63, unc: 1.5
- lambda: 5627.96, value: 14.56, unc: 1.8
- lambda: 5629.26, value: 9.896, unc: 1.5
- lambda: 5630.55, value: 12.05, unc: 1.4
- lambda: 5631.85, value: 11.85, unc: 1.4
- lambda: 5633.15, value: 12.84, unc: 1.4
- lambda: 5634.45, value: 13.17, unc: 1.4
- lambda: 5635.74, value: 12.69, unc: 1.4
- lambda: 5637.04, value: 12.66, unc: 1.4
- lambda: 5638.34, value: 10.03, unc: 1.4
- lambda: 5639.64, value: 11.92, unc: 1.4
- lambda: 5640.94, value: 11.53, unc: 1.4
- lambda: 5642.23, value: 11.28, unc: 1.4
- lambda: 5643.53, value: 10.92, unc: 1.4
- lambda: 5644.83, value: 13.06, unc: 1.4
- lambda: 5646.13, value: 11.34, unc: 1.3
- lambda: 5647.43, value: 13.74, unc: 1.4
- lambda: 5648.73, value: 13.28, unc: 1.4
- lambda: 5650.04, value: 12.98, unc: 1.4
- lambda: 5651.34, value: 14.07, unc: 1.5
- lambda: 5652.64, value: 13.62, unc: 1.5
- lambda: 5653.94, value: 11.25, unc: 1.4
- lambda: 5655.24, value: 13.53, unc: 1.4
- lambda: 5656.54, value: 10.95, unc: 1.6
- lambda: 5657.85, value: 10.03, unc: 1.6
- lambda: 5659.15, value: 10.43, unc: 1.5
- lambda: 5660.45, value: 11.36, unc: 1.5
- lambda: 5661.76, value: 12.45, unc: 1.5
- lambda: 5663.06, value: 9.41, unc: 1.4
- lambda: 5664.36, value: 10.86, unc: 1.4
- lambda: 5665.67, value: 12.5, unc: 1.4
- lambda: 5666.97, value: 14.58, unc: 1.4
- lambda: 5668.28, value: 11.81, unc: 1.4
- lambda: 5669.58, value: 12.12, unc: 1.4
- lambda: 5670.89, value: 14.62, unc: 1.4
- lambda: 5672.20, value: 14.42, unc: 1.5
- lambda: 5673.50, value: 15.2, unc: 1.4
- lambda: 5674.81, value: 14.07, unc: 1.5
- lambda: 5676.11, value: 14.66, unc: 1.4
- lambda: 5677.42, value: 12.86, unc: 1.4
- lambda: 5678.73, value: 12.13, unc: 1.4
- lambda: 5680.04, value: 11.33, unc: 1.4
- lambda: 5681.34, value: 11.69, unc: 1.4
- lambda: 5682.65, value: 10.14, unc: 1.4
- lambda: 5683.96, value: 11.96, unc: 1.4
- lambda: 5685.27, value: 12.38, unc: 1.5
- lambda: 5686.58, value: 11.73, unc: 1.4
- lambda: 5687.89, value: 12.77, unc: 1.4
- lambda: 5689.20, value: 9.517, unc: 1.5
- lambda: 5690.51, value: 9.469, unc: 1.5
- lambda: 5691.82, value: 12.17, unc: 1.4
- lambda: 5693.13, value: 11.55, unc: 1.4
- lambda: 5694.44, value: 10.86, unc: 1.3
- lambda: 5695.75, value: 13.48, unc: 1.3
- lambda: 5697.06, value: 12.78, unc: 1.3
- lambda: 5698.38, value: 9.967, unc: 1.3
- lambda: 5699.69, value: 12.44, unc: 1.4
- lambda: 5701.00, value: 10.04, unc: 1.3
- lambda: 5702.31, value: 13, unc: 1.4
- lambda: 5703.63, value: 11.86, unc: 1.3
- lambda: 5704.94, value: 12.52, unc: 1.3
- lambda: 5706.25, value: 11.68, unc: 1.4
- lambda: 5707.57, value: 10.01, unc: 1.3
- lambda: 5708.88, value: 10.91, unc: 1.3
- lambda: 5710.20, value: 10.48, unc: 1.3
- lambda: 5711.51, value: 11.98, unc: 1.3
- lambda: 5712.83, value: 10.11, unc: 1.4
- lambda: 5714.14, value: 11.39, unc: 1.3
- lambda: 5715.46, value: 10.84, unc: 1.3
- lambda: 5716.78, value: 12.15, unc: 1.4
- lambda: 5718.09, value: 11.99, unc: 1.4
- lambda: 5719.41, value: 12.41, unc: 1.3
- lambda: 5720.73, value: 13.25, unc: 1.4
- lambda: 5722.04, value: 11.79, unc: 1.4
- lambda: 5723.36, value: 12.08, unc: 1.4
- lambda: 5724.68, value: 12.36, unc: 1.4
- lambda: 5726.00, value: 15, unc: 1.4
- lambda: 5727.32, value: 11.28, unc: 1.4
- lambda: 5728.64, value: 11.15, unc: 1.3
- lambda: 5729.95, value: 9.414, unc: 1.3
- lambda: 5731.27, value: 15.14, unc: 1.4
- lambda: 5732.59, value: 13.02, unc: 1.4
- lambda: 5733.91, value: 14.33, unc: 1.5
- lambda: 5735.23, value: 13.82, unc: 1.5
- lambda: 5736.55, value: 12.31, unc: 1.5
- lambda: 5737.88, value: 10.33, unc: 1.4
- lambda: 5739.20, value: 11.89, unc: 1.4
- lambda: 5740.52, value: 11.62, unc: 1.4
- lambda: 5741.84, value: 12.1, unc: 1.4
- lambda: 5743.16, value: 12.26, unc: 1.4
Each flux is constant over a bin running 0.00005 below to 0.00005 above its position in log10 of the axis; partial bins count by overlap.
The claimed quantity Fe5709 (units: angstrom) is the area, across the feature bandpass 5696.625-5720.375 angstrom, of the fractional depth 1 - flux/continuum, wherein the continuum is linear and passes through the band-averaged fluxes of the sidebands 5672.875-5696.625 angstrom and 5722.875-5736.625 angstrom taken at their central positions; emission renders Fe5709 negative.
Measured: 1.8 angstrom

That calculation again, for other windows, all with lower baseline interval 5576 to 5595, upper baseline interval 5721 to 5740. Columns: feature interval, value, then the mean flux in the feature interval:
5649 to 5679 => -1.5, 12.6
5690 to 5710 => 1.2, 11.5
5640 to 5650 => -0.2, 12.2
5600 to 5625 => -1.3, 12.3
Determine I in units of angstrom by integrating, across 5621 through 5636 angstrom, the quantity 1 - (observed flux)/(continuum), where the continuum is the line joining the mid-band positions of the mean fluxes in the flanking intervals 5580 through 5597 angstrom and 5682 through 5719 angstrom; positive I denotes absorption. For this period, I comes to -1.45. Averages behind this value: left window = 11.3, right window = 11.4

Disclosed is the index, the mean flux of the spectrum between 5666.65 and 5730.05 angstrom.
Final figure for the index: 12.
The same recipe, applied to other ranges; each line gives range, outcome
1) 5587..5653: 12.2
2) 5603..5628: 12.6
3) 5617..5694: 12.2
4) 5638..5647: 11.6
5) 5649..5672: 12.2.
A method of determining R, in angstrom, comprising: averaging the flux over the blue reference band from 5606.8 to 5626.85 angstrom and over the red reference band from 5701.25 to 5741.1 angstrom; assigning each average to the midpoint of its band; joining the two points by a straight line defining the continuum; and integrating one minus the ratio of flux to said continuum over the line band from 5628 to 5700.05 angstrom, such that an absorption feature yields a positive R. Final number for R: 0.8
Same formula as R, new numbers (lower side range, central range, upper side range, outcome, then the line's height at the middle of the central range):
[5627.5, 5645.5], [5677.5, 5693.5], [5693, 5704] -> 0.5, 11.8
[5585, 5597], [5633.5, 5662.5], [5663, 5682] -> 0.7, 12.4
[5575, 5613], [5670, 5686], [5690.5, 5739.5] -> -1.4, 11.9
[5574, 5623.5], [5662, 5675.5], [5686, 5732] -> -1.3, 11.8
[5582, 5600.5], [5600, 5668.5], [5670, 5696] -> -1.9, 11.9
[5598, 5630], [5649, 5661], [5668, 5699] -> 0.2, 12.3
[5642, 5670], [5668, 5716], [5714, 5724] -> 0.5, 12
